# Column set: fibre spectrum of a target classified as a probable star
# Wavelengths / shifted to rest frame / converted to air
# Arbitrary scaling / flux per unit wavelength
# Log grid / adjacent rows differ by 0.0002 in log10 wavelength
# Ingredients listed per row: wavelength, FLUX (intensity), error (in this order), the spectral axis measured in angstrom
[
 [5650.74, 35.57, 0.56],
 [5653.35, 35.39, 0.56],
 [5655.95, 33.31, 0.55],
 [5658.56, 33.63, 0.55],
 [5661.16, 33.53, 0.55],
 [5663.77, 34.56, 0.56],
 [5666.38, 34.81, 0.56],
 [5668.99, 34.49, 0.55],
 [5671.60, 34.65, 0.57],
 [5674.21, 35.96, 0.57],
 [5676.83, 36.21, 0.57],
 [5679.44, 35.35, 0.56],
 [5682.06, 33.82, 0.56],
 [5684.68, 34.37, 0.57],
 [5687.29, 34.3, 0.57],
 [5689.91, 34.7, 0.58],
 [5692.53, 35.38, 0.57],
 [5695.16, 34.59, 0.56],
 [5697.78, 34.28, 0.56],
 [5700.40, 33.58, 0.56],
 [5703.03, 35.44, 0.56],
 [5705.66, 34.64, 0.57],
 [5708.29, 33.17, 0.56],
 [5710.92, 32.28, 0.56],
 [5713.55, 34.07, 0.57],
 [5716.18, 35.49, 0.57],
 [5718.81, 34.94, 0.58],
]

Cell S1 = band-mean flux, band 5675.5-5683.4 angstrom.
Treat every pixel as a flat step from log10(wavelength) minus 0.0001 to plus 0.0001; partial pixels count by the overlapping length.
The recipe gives 35.1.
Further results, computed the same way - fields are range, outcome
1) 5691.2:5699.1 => 34.8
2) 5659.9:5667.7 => 34.3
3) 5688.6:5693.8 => 35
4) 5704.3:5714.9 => 33.5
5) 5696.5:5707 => 34.5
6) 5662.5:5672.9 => 34.6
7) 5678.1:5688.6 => 34.5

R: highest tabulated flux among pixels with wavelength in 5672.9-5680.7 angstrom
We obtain 36.21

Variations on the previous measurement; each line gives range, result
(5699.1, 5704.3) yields 35.44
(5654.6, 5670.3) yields 34.81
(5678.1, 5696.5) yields 35.38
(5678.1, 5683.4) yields 35.35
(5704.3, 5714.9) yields 34.64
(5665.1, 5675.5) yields 35.96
